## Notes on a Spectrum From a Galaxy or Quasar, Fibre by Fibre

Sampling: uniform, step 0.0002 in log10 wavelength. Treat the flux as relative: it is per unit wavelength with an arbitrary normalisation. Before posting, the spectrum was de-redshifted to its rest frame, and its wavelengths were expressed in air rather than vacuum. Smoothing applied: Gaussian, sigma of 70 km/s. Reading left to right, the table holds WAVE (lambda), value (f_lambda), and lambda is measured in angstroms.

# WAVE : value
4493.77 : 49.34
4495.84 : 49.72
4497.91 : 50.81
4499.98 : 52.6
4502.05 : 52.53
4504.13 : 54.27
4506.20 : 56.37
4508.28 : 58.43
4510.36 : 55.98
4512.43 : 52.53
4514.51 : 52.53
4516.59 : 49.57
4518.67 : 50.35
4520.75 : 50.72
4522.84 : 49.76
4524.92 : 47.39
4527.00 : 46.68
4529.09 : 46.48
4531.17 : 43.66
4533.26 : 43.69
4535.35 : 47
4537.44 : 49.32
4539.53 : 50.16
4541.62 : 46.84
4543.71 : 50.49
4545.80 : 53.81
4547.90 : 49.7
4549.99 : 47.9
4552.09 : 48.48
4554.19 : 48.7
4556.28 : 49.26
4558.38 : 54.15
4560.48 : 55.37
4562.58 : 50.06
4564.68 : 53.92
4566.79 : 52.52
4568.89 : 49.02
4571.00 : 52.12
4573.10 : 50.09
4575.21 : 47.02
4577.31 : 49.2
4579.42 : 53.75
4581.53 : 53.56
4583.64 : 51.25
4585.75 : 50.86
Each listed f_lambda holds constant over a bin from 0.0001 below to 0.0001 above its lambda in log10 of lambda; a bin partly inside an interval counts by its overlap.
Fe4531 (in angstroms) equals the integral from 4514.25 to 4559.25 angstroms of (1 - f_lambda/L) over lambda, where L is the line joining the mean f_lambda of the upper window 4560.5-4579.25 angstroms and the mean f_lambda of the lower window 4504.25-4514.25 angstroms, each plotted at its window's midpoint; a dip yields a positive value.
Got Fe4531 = 3.8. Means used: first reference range 55.4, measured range 48.9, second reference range 50.9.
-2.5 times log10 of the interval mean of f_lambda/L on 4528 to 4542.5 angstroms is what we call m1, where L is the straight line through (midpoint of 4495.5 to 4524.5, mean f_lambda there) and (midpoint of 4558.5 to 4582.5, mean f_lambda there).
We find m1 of 0.12 mag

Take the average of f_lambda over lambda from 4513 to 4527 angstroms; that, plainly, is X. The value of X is 49.9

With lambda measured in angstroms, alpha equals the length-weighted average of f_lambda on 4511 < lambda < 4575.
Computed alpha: 49.7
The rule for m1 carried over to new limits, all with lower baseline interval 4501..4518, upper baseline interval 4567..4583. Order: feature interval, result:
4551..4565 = 0.01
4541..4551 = 0.05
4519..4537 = 0.13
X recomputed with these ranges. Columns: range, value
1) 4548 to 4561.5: 50.6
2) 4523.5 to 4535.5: 45.9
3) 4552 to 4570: 51.4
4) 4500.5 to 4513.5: 54.9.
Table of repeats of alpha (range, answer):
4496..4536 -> 50.6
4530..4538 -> 45.7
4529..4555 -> 48.2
